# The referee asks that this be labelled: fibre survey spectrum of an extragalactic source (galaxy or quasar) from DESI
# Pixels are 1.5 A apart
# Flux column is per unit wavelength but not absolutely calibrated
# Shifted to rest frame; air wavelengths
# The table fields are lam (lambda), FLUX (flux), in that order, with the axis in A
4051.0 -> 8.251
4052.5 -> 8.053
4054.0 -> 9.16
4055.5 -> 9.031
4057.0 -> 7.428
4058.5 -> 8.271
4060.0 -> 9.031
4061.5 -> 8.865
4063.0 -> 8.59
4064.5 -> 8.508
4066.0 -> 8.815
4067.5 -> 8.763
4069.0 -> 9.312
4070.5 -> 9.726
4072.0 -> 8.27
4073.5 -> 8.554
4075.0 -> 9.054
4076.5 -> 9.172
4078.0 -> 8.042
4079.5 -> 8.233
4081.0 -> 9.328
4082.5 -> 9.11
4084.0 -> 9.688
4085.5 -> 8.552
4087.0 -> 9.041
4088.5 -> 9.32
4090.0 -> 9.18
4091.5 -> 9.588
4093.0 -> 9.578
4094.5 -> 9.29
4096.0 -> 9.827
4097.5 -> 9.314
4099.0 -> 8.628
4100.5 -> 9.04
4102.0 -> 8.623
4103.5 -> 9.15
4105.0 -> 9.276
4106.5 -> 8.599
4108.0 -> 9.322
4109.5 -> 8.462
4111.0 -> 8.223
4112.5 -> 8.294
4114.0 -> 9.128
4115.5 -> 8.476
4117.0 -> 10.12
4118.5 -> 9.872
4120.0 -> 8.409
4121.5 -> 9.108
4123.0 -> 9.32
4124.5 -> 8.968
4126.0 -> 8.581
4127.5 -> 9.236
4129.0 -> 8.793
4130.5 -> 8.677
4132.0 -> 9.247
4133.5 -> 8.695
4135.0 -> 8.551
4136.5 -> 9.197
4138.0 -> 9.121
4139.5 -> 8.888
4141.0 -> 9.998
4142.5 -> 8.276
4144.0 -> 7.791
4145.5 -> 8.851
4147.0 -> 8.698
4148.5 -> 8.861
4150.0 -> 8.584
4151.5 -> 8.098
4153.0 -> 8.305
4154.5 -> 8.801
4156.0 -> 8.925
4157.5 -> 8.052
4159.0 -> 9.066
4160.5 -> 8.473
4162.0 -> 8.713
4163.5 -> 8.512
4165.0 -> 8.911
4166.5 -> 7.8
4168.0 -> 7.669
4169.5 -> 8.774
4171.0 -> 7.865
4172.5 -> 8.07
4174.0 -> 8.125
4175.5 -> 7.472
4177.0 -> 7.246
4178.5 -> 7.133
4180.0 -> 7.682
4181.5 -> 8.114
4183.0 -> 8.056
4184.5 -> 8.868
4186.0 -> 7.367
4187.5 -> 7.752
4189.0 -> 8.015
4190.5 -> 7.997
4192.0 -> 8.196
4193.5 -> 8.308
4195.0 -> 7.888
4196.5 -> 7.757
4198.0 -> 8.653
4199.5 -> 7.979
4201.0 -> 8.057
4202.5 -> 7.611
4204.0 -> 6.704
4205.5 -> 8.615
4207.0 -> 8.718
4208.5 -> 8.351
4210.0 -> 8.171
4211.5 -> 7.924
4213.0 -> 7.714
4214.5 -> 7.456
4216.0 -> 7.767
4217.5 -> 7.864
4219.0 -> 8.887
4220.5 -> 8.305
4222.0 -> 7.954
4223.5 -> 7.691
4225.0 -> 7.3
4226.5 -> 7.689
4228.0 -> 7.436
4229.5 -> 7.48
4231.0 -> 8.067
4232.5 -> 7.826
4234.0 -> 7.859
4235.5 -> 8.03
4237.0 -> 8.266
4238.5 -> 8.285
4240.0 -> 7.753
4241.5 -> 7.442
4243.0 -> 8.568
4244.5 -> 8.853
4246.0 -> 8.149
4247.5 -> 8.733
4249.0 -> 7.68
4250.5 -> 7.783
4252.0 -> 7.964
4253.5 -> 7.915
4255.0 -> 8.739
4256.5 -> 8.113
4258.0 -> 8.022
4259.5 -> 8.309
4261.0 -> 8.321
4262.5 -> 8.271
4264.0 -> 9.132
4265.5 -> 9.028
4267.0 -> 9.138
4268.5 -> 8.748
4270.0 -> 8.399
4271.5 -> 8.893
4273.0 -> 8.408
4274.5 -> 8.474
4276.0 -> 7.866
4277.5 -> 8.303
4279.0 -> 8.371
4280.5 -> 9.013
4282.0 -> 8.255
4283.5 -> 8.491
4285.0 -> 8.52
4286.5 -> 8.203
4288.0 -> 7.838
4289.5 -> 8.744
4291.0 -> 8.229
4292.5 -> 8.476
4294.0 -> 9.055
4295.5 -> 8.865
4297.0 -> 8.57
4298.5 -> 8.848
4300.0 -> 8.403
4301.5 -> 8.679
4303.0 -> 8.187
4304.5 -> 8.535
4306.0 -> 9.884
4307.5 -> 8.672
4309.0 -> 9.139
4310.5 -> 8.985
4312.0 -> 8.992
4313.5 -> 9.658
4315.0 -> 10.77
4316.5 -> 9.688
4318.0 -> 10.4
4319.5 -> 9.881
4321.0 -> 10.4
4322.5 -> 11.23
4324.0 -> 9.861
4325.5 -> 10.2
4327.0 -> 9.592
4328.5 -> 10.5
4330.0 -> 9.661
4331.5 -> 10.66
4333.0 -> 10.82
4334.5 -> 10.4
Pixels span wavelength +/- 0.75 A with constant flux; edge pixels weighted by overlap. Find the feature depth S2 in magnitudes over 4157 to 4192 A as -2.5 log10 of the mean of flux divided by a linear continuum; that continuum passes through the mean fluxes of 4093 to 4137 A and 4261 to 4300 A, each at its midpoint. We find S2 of 0.10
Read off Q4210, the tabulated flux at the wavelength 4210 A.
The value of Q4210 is 8.171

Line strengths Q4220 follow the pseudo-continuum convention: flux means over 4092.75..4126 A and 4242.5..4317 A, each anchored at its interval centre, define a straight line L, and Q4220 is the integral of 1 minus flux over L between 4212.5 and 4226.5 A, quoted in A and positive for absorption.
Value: 1.4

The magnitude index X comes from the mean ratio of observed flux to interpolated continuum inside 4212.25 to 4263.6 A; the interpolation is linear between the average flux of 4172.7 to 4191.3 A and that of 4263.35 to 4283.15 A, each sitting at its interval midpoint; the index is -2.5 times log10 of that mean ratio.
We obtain 0.04 mag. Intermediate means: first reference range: 7.83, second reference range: 8.61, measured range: 8.02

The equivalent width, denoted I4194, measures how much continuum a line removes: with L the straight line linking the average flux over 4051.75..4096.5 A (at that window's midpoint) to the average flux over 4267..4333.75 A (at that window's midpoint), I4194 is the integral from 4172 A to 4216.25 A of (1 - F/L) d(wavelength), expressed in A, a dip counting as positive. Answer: 5.4 A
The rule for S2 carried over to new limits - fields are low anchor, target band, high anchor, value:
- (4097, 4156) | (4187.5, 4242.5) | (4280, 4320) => 0.122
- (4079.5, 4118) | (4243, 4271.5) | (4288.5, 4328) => 0.102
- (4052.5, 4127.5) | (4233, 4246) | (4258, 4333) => 0.113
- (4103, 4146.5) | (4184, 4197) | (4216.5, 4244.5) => 0.041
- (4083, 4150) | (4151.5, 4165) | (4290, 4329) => 0.059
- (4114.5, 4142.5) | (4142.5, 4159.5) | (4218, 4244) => 0.035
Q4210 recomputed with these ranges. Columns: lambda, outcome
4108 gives 9.322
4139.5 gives 8.888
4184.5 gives 8.868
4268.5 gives 8.748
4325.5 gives 10.2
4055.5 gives 9.031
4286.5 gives 8.203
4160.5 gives 8.473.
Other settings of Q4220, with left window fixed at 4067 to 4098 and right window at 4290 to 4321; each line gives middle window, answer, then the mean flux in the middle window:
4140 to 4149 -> 0.35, 8.75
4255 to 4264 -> 0.78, 8.33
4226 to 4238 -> 1.67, 7.84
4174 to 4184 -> 1.56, 7.69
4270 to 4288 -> 1.40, 8.41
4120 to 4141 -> 0.30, 8.97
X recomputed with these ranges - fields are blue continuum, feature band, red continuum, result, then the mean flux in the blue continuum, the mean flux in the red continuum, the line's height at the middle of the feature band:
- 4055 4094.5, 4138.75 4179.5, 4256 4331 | 0.07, 8.89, 8.97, 8.92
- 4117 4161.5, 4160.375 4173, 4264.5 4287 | 0.06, 8.83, 8.55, 8.77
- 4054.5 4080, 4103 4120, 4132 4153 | -0.03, 8.7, 8.74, 8.72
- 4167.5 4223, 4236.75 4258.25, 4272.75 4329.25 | 0.05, 7.98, 9.06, 8.51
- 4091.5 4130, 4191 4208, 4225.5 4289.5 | 0.07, 9.03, 8.26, 8.56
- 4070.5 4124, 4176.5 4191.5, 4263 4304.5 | 0.13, 9.02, 8.56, 8.8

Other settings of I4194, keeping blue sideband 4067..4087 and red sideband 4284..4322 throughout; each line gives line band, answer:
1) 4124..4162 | 0.9 A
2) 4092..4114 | -0.1 A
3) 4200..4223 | 2.5 A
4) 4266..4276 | 0.4 A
